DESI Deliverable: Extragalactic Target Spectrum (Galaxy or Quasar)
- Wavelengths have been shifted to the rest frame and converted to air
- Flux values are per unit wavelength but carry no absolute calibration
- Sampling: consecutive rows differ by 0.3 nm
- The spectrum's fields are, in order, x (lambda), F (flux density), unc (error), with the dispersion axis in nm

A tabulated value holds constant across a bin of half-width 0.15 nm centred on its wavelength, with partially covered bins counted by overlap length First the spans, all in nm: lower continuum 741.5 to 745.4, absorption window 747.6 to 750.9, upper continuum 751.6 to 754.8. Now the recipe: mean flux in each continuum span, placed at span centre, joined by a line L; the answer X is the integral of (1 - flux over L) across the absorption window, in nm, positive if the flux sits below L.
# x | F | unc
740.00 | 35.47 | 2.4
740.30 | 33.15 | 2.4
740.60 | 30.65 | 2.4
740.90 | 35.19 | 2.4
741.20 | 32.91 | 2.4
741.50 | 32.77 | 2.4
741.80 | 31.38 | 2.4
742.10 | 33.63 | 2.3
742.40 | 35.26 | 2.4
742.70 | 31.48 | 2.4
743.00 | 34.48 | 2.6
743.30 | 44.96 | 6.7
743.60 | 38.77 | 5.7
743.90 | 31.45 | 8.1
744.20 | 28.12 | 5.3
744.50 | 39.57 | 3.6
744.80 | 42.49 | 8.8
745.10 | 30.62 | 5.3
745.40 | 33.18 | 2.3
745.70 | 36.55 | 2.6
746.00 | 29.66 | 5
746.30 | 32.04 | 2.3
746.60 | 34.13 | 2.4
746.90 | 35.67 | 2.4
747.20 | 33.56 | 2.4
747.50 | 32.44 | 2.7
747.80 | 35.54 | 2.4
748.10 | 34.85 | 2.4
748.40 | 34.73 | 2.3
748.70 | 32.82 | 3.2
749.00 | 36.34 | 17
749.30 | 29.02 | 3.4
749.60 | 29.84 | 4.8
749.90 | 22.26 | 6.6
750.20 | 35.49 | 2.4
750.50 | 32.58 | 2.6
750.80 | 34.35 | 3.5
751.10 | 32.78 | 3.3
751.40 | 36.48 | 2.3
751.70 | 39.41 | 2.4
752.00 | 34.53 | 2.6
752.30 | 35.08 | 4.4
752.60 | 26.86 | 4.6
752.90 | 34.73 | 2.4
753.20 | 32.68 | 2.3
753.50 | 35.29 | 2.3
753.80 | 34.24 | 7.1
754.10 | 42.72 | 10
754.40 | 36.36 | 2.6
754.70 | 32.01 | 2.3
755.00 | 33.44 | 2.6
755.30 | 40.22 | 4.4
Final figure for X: 0.23 nm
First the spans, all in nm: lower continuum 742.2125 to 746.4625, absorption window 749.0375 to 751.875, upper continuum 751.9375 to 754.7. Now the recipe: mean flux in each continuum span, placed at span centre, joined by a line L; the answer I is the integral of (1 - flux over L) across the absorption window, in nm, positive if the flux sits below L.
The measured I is 0.17 nm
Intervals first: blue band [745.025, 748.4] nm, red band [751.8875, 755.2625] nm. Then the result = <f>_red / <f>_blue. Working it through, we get 1.03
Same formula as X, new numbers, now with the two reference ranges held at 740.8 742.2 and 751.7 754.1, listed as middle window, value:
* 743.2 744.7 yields -0.14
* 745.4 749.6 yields 0.03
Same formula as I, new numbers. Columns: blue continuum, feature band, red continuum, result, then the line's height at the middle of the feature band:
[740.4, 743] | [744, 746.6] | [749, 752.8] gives -0.09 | 32.8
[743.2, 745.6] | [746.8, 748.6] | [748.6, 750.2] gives -0.11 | 32.3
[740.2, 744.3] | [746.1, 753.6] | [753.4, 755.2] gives 0.39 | 35.1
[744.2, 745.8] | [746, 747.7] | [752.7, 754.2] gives 0.11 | 35.6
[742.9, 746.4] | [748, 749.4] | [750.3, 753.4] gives 0.03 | 34.5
